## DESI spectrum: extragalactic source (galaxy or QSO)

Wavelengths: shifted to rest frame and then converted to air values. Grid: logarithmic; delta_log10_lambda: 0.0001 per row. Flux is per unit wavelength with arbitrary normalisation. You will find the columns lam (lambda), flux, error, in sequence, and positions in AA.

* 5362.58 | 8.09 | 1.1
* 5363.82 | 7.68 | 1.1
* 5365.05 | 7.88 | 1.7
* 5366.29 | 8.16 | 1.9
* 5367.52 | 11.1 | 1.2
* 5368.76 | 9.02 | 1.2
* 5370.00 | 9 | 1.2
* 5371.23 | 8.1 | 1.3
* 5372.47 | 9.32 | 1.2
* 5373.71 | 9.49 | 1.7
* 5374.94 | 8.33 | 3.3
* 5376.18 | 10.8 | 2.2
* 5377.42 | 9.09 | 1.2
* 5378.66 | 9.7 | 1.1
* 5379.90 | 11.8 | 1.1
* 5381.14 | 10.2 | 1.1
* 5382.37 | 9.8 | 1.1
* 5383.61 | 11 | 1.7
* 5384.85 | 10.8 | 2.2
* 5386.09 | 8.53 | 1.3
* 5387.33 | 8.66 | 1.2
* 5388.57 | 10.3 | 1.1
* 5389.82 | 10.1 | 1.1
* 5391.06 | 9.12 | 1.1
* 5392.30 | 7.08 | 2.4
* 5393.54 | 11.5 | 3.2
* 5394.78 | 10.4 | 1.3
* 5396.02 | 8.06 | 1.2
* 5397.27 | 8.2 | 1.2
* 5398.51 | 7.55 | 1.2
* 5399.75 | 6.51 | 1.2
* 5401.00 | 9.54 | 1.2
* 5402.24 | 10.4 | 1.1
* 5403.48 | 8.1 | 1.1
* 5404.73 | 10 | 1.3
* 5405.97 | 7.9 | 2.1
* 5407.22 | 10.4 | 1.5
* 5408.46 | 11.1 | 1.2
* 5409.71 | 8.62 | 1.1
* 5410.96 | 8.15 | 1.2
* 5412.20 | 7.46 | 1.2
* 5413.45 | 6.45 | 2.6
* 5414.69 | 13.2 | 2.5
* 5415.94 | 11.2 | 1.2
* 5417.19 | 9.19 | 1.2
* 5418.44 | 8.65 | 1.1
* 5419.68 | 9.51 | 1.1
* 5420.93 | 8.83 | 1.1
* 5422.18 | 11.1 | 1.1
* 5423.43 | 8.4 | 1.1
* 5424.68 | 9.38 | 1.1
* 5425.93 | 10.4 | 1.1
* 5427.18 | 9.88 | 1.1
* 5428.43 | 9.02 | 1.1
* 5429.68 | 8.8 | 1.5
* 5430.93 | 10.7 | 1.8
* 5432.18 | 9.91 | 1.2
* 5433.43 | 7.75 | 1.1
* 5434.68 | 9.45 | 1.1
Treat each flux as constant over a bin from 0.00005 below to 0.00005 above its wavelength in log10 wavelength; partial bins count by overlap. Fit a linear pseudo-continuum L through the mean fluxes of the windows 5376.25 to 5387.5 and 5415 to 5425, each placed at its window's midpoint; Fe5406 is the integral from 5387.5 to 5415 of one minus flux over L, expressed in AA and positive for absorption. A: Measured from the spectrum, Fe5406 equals 2.24 AA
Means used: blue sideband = 10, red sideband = 9.65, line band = 9.04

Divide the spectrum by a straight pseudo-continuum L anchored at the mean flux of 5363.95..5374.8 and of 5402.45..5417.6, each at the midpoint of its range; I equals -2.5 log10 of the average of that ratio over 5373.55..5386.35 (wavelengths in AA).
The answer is -0.11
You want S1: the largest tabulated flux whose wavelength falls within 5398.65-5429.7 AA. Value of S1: 13.2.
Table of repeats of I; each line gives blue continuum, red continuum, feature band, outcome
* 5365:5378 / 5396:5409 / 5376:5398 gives -0.08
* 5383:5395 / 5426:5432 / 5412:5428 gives 0.02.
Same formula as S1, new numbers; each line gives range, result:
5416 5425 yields 11.1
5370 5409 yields 11.8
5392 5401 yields 11.5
